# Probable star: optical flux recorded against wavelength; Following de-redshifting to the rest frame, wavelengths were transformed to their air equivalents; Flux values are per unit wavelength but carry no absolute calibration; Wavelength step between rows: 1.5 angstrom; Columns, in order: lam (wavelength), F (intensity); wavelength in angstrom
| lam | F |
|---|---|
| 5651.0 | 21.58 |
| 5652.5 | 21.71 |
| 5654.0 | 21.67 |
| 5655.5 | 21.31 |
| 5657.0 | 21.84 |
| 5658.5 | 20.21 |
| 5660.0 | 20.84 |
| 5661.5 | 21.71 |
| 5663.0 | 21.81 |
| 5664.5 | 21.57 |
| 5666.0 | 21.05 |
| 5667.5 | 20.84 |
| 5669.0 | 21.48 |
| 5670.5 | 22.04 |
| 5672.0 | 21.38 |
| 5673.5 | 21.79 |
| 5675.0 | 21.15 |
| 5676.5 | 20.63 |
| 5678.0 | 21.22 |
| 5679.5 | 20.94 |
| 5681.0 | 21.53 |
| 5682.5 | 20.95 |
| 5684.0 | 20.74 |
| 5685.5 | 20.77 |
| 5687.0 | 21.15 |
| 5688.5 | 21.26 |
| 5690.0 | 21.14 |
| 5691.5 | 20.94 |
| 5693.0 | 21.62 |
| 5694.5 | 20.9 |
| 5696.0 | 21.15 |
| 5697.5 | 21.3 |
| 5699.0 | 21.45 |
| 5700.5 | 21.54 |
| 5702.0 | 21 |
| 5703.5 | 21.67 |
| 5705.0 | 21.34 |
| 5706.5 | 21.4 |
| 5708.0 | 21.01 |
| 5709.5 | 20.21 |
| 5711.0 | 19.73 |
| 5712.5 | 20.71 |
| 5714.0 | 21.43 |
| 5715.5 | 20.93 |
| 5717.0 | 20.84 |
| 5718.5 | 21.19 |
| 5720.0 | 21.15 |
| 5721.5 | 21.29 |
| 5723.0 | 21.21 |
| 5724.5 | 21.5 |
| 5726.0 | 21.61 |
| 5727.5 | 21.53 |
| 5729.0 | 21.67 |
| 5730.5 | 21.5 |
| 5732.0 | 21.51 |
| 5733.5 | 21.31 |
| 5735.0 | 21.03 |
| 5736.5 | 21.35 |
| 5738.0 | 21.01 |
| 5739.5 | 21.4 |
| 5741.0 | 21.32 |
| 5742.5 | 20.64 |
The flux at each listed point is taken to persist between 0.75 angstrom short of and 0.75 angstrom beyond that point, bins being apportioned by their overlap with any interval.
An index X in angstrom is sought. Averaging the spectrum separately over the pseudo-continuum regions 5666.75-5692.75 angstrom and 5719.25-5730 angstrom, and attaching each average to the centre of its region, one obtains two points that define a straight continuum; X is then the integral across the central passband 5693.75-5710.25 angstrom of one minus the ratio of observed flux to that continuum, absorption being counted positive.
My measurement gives 0.1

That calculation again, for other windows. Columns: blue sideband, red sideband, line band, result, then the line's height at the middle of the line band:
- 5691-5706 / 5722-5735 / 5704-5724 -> 0.38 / 21.4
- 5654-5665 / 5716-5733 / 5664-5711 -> 0.39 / 21.3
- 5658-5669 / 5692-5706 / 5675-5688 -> 0.15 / 21.3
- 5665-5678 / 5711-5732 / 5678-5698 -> 0.15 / 21.3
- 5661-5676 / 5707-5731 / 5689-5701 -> 0.01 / 21.3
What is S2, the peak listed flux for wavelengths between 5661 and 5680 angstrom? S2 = 22.04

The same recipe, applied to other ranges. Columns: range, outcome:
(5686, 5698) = 21.62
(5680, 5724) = 21.67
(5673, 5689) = 21.79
